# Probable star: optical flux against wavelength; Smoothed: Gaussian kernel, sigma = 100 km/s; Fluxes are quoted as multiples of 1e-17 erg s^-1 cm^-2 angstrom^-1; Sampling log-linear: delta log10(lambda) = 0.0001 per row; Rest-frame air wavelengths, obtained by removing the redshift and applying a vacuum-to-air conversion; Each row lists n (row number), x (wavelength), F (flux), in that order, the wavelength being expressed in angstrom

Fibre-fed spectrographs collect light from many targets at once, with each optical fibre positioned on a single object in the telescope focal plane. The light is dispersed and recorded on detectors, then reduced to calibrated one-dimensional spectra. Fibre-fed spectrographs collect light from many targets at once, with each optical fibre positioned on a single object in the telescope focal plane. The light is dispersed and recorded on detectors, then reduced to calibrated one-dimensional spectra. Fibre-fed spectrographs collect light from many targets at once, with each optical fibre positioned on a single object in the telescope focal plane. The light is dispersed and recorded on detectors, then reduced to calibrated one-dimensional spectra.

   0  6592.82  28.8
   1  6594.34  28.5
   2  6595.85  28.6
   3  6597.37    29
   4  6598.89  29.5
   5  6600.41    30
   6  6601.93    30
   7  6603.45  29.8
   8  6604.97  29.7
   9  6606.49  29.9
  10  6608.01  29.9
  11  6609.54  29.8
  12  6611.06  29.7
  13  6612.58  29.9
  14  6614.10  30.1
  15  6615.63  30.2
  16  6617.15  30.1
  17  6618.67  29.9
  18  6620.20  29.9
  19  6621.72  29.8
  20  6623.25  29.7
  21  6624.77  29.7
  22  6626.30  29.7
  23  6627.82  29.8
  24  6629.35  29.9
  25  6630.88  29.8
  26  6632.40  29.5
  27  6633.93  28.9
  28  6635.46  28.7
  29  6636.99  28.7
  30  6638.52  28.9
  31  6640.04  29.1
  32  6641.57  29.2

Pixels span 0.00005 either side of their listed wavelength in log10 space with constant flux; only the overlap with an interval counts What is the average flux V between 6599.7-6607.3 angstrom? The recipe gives 29.9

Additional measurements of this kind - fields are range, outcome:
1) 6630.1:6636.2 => 29.2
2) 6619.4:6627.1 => 29.8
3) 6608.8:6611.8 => 29.8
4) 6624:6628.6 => 29.8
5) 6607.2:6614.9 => 29.9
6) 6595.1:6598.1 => 28.8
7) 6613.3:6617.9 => 30.1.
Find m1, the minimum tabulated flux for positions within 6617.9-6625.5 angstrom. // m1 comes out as 29.7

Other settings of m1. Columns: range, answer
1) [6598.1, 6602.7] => 29.5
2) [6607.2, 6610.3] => 29.8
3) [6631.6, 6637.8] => 28.7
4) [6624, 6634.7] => 28.9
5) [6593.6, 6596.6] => 28.5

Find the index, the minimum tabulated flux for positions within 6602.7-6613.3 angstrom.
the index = 29.7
